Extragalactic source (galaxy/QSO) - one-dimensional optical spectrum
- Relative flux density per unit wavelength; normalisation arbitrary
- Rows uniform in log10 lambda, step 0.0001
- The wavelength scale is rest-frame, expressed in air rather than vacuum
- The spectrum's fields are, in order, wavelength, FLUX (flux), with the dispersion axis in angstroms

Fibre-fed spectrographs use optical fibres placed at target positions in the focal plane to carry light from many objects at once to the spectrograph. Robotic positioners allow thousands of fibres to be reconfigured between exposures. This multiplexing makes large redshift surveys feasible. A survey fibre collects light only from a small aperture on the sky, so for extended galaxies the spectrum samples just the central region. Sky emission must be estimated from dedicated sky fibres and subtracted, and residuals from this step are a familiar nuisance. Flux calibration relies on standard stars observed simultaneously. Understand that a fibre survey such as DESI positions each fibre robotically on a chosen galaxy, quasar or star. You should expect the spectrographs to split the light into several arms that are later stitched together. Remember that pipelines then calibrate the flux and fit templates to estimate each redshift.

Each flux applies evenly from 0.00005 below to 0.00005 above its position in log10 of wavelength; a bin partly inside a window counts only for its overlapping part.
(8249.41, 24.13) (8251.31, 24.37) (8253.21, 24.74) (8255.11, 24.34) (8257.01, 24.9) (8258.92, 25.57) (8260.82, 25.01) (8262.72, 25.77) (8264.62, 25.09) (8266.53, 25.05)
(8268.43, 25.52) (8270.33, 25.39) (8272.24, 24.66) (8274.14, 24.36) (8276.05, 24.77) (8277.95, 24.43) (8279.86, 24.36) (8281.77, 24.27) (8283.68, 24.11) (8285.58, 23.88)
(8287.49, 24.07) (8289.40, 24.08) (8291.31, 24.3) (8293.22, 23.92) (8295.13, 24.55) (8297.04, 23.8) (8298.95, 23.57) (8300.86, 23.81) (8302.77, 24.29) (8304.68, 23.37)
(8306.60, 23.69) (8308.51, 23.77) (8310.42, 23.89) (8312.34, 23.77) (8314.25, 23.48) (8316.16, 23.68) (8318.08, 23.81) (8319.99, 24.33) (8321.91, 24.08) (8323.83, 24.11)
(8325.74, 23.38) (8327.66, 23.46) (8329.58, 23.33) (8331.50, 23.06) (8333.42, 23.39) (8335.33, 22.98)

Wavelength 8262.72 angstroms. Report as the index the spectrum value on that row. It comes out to 25.77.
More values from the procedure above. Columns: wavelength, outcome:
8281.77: 24.27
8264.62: 25.09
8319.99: 24.33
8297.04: 23.8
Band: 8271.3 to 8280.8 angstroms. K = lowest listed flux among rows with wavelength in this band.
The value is 24.36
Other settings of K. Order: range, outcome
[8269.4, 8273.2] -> 24.66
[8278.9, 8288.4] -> 23.88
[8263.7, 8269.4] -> 25.05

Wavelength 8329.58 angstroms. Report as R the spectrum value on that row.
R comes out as 23.33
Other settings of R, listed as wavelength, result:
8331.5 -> 23.06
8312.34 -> 23.77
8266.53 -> 25.05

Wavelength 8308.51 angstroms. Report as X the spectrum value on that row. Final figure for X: 23.77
